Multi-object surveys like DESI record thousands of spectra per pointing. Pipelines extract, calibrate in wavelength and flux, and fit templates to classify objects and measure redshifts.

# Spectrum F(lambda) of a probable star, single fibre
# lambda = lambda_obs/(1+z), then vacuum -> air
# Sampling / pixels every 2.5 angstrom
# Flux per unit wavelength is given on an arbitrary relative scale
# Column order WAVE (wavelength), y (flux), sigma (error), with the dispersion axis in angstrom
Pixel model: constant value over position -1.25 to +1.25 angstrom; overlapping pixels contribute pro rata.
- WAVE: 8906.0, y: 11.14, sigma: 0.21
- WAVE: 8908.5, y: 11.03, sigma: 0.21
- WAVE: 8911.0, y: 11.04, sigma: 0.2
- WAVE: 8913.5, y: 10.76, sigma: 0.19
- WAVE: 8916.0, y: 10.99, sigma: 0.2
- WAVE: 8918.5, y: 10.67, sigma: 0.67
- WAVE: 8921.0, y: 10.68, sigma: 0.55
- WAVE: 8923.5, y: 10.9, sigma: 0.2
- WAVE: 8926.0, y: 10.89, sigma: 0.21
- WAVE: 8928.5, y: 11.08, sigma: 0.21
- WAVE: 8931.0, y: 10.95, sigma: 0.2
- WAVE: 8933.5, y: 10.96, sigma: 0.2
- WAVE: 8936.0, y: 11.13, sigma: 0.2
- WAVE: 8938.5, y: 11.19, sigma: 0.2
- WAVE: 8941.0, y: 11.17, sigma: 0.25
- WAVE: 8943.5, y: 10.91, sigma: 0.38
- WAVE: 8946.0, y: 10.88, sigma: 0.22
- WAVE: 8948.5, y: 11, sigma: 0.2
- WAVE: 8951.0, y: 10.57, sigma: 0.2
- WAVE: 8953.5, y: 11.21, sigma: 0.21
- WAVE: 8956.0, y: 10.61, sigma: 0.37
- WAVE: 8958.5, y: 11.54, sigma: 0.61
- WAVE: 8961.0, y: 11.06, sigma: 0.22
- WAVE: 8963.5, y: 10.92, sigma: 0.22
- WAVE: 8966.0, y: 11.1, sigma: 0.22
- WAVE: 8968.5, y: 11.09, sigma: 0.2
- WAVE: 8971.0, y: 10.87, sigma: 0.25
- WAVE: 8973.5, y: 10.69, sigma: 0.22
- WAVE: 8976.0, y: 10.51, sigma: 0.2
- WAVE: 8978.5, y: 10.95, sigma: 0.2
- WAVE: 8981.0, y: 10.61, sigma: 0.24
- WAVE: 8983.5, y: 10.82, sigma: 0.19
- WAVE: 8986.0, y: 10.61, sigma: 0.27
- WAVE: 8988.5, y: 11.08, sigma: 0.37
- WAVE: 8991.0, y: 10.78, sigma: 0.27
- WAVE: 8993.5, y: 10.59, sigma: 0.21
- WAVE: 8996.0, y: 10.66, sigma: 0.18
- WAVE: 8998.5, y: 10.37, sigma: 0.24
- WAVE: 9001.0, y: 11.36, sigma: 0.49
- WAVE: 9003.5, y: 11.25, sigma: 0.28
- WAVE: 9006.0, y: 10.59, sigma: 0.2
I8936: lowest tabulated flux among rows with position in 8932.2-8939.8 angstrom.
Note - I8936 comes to 10.96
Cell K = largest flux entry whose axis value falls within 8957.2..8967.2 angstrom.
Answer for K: 11.54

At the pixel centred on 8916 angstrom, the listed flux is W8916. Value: 10.99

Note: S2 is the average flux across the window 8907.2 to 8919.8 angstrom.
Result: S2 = 10.9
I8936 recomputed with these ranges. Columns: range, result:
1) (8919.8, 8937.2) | 10.68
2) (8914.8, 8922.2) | 10.67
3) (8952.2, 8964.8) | 10.61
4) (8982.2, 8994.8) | 10.59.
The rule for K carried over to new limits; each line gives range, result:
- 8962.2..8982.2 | 11.1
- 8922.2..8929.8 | 11.08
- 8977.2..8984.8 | 10.95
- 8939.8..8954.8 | 11.21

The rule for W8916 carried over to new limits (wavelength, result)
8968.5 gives 11.09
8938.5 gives 11.19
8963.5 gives 10.92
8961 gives 11.06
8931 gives 10.95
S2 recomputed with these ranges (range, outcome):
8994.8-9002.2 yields 10.8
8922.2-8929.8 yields 11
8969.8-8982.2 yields 10.7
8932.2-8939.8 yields 11.1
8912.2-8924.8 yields 10.8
